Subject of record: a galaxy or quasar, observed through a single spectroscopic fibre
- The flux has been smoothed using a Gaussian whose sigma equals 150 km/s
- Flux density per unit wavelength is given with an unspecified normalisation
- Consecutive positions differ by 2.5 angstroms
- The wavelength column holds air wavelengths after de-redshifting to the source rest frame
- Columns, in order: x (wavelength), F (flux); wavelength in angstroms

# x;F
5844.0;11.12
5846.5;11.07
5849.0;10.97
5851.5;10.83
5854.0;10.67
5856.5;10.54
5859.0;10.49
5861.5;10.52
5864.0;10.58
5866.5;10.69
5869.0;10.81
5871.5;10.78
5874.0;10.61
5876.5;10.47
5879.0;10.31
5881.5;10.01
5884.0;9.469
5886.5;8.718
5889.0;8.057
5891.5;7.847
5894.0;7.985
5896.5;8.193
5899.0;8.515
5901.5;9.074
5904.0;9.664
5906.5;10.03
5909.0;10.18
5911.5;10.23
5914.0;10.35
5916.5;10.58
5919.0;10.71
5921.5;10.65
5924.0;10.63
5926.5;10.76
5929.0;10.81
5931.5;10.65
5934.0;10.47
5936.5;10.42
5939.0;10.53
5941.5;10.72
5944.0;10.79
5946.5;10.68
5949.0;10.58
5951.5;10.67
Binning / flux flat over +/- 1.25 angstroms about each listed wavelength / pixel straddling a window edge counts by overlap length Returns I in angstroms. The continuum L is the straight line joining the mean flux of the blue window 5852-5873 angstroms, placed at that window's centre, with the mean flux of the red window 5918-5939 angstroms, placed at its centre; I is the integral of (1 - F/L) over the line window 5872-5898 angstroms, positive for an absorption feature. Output 3.5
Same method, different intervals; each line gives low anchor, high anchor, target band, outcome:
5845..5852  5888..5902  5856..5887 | -2.3 angstroms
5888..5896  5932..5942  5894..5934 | -3.4 angstroms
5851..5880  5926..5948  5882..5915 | 4.7 angstroms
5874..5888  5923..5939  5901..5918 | 0.4 angstroms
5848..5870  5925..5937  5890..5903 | 2.8 angstroms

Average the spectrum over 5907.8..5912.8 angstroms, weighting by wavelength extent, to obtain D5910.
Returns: 10.2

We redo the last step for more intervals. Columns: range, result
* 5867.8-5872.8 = 10.8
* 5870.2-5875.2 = 10.7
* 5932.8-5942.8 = 10.5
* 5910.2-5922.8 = 10.5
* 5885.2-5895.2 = 8.16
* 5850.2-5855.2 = 10.8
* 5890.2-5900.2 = 8.13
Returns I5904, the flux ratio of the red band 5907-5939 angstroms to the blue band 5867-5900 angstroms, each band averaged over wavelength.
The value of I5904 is 1.12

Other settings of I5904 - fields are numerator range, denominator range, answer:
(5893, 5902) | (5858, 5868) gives 0.79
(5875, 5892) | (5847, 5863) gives 0.87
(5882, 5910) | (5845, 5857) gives 0.82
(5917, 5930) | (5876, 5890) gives 1.13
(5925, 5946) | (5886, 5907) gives 1.23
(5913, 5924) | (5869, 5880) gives 1.00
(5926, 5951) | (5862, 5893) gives 1.08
